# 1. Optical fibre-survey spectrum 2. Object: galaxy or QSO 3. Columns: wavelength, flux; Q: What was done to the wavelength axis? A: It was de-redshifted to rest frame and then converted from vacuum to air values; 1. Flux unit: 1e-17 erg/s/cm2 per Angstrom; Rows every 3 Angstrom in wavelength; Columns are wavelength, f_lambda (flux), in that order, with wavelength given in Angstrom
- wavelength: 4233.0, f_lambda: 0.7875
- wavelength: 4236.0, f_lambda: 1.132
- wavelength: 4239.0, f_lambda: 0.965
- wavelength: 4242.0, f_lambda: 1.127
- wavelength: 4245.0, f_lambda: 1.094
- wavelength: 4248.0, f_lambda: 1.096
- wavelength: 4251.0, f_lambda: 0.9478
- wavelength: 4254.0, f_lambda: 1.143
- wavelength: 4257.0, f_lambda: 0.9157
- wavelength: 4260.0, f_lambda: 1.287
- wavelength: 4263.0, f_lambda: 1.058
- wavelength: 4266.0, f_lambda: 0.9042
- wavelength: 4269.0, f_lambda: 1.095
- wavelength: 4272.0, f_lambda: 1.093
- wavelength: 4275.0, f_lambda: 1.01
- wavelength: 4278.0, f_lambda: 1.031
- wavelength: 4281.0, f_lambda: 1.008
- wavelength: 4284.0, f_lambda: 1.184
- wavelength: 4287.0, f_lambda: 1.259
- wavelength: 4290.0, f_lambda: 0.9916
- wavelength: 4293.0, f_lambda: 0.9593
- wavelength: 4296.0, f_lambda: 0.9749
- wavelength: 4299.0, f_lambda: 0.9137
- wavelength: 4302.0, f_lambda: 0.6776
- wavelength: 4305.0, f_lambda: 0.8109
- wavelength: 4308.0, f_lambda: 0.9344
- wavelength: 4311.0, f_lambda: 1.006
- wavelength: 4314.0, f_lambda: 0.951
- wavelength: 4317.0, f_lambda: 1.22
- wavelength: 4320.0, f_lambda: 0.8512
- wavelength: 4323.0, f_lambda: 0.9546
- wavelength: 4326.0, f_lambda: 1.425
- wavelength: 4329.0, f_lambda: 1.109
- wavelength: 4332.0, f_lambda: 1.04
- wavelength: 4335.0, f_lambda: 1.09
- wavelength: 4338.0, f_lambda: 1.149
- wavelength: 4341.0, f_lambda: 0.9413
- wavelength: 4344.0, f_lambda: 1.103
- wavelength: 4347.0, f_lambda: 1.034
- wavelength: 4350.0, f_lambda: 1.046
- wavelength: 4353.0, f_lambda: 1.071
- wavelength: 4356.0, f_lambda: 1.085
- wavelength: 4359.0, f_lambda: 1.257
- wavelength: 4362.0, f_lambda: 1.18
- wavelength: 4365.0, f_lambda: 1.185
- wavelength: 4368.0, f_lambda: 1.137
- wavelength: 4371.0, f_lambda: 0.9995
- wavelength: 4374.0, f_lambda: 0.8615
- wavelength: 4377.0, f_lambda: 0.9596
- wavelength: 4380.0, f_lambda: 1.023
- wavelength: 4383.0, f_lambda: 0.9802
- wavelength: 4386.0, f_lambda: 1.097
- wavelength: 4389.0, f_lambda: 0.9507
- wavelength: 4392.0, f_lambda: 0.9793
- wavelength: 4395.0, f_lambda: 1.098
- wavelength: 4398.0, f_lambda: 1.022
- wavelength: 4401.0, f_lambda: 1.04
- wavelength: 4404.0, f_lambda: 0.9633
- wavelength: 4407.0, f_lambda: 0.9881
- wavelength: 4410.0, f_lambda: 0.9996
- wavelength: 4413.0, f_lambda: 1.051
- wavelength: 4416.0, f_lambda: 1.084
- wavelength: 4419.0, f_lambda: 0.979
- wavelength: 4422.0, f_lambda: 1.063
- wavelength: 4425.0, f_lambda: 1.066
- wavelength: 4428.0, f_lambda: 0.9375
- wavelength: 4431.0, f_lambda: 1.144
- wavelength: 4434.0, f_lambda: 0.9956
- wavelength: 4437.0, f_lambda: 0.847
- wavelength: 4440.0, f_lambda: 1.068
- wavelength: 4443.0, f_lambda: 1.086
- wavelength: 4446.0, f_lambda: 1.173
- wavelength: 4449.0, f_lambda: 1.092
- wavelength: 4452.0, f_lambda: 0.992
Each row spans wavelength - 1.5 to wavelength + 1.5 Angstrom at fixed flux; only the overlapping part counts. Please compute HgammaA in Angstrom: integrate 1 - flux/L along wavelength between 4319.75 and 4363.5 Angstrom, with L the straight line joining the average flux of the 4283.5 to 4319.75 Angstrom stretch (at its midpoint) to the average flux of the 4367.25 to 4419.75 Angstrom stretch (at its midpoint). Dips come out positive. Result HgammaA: -4.5 Angstrom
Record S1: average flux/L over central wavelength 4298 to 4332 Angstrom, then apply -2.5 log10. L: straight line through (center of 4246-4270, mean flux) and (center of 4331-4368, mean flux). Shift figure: 0.099 mag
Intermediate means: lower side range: 1.06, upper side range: 1.1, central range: 0.99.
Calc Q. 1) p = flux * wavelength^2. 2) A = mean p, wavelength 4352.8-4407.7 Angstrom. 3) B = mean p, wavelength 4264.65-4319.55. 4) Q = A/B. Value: 1.09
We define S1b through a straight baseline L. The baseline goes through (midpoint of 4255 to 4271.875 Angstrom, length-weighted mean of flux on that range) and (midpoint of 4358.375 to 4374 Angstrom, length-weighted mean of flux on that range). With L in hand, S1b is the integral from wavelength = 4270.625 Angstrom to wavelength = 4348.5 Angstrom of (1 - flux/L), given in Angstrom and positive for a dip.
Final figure 4.1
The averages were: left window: 1.06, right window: 1.12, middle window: 1.03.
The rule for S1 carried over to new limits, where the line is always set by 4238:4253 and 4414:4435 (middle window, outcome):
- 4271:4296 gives -0.01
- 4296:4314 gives 0.18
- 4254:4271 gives -0.01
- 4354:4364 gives -0.12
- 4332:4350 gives -0.02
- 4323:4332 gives -0.13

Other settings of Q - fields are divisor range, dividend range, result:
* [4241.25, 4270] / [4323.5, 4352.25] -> 1.07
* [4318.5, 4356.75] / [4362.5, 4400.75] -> 0.98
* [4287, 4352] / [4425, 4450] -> 1.08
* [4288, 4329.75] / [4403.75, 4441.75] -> 1.09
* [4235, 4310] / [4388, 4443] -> 1.06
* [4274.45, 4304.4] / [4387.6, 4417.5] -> 1.08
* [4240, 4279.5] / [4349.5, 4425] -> 1.04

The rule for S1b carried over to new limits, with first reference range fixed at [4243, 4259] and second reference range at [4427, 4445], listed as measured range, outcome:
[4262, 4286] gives -0.1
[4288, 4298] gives 0.5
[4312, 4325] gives 0.3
